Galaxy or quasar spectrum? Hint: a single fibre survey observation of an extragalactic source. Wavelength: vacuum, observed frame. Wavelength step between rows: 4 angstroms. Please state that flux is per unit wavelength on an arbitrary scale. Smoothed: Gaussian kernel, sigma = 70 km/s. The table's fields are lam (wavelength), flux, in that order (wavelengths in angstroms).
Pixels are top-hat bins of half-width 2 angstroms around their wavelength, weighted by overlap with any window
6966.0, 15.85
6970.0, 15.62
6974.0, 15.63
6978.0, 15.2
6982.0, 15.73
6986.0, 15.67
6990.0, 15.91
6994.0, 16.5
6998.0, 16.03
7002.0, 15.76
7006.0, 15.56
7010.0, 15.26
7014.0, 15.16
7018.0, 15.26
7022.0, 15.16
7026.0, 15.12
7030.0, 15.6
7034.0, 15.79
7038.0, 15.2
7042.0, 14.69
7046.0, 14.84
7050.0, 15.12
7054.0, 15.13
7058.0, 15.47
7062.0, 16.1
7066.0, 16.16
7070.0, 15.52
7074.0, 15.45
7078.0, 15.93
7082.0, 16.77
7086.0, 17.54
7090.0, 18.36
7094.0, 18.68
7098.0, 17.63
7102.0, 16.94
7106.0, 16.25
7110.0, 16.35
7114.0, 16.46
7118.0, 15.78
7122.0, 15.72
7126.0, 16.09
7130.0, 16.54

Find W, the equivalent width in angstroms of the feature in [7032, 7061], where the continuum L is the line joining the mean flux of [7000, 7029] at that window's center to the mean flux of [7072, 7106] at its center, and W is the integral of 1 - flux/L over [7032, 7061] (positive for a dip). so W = 1.6 angstroms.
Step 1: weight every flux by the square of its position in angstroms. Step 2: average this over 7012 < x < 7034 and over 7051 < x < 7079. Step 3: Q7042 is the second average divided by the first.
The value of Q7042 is 1.03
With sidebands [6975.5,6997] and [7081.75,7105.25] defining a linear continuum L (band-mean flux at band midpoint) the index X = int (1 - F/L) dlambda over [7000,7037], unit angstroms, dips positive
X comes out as 2.2 angstroms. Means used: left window 15.8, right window 17.6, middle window 15.4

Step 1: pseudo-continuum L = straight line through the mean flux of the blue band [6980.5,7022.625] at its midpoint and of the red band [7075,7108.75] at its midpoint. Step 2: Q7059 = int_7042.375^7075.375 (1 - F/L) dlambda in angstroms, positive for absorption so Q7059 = 2.4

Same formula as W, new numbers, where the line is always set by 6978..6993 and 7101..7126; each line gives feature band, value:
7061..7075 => 0.2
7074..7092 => -1.0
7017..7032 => 0.6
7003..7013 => 0.3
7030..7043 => 0.5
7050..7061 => 0.5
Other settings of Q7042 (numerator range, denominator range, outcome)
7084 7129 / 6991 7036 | 1.11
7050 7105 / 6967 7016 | 1.08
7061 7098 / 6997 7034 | 1.11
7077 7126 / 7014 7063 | 1.12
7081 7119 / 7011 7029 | 1.15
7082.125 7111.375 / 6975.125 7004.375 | 1.13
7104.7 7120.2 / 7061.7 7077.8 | 1.04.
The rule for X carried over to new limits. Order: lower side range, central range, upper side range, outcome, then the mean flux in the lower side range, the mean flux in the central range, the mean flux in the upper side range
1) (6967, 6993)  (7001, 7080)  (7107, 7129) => 2.3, 15.7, 15.4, 16.1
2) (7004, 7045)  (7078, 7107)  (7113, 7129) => -2.9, 15.3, 17.4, 16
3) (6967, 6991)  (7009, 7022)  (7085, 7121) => 0.7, 15.6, 15.2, 17.1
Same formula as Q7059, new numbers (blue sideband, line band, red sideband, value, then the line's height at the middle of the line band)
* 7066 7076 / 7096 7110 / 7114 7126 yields -0.9 angstroms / 15.8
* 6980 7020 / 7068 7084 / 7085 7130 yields 0.6 angstroms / 16.5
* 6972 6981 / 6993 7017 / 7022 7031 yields -0.5 angstroms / 15.4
